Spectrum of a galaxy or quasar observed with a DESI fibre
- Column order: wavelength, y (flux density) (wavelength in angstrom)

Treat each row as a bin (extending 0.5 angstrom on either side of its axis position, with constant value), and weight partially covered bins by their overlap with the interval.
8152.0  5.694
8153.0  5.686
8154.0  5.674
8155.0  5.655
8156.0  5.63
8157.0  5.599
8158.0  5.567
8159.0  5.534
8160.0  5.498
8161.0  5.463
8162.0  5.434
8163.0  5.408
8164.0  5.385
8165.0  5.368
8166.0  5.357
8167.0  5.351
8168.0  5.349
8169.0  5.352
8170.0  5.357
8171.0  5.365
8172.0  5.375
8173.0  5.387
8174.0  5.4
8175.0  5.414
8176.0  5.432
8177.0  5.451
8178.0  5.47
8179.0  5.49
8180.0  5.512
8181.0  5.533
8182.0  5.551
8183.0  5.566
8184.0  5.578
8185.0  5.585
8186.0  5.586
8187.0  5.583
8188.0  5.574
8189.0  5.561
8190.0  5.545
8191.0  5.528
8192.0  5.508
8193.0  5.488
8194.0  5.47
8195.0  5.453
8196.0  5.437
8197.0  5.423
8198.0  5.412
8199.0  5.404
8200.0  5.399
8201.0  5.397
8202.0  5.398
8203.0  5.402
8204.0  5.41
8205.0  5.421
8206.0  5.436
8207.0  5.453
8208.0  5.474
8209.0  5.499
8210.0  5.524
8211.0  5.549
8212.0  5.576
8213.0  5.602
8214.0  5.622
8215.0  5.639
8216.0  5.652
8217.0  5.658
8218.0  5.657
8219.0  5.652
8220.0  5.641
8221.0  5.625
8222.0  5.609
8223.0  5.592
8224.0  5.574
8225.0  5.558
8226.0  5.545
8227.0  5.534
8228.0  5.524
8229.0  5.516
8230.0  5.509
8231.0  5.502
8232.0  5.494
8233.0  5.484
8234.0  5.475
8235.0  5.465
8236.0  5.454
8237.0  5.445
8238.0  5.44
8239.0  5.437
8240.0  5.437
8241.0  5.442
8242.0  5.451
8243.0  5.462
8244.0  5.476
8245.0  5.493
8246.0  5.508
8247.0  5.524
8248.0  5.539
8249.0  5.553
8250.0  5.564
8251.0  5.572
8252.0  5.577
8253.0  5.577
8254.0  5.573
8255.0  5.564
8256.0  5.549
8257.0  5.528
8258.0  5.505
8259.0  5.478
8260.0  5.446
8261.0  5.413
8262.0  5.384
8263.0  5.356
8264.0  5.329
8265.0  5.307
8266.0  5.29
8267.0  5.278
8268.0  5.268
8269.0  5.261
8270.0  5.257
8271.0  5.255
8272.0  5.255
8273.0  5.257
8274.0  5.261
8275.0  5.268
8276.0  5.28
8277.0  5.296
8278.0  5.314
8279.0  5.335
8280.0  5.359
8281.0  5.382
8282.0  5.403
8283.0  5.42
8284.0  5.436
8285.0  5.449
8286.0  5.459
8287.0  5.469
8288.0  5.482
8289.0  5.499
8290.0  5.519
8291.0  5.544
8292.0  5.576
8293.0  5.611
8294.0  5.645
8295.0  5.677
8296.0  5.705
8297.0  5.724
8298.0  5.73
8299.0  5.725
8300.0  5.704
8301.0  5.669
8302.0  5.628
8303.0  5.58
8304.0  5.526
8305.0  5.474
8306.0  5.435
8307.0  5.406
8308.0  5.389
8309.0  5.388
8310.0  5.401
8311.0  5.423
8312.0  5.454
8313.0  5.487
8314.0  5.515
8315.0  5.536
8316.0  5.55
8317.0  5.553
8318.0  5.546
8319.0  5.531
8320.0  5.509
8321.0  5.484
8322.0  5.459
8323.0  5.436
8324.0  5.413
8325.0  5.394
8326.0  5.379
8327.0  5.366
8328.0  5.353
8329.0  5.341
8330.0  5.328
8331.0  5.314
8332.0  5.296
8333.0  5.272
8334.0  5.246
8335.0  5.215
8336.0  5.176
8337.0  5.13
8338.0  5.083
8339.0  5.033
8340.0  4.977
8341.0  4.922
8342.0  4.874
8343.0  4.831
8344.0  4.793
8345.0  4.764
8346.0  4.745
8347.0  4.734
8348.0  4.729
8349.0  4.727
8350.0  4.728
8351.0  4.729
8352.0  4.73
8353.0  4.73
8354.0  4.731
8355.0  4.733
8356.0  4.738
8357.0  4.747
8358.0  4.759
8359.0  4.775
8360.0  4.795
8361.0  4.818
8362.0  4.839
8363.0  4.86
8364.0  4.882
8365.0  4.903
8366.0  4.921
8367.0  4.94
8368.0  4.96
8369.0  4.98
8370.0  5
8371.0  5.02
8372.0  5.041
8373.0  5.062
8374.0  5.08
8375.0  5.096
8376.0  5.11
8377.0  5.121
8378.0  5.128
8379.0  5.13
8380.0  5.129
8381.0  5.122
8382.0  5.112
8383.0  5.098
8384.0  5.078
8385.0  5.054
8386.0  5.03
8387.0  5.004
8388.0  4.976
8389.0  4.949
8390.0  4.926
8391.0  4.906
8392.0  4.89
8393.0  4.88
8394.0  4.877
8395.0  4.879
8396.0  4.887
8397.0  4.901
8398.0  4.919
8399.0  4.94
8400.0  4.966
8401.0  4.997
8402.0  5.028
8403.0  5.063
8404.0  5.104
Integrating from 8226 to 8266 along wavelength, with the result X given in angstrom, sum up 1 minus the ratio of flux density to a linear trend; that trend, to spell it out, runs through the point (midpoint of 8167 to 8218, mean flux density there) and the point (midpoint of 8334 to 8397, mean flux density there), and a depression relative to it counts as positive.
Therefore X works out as -1.3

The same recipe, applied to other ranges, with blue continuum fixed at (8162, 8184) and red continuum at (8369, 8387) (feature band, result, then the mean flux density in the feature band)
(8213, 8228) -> -0.74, 5.61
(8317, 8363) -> 0.81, 5.05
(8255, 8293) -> -0.97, 5.39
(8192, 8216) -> -0.47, 5.48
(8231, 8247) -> -0.46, 5.47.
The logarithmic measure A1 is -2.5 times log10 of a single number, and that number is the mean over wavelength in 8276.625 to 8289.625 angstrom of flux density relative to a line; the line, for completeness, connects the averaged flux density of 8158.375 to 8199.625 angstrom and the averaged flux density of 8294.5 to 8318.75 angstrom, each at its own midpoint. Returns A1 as 0.02 mag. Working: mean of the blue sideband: 5.46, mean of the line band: 5.41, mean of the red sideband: 5.55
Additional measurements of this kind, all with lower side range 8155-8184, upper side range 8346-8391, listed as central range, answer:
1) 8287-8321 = -0.092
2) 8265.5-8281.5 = -0.023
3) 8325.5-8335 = -0.061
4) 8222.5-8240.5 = -0.042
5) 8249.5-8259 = -0.065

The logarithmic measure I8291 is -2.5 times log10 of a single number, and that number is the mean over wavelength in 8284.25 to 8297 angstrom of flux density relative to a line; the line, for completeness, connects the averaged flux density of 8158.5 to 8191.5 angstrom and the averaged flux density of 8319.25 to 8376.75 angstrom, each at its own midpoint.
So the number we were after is -0.079 mag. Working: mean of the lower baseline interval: 5.46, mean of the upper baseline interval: 5.02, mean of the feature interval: 5.56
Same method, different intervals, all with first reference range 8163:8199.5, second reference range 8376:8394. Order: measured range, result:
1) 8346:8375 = 0.05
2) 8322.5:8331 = -0.05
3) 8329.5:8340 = -0.01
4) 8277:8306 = -0.06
